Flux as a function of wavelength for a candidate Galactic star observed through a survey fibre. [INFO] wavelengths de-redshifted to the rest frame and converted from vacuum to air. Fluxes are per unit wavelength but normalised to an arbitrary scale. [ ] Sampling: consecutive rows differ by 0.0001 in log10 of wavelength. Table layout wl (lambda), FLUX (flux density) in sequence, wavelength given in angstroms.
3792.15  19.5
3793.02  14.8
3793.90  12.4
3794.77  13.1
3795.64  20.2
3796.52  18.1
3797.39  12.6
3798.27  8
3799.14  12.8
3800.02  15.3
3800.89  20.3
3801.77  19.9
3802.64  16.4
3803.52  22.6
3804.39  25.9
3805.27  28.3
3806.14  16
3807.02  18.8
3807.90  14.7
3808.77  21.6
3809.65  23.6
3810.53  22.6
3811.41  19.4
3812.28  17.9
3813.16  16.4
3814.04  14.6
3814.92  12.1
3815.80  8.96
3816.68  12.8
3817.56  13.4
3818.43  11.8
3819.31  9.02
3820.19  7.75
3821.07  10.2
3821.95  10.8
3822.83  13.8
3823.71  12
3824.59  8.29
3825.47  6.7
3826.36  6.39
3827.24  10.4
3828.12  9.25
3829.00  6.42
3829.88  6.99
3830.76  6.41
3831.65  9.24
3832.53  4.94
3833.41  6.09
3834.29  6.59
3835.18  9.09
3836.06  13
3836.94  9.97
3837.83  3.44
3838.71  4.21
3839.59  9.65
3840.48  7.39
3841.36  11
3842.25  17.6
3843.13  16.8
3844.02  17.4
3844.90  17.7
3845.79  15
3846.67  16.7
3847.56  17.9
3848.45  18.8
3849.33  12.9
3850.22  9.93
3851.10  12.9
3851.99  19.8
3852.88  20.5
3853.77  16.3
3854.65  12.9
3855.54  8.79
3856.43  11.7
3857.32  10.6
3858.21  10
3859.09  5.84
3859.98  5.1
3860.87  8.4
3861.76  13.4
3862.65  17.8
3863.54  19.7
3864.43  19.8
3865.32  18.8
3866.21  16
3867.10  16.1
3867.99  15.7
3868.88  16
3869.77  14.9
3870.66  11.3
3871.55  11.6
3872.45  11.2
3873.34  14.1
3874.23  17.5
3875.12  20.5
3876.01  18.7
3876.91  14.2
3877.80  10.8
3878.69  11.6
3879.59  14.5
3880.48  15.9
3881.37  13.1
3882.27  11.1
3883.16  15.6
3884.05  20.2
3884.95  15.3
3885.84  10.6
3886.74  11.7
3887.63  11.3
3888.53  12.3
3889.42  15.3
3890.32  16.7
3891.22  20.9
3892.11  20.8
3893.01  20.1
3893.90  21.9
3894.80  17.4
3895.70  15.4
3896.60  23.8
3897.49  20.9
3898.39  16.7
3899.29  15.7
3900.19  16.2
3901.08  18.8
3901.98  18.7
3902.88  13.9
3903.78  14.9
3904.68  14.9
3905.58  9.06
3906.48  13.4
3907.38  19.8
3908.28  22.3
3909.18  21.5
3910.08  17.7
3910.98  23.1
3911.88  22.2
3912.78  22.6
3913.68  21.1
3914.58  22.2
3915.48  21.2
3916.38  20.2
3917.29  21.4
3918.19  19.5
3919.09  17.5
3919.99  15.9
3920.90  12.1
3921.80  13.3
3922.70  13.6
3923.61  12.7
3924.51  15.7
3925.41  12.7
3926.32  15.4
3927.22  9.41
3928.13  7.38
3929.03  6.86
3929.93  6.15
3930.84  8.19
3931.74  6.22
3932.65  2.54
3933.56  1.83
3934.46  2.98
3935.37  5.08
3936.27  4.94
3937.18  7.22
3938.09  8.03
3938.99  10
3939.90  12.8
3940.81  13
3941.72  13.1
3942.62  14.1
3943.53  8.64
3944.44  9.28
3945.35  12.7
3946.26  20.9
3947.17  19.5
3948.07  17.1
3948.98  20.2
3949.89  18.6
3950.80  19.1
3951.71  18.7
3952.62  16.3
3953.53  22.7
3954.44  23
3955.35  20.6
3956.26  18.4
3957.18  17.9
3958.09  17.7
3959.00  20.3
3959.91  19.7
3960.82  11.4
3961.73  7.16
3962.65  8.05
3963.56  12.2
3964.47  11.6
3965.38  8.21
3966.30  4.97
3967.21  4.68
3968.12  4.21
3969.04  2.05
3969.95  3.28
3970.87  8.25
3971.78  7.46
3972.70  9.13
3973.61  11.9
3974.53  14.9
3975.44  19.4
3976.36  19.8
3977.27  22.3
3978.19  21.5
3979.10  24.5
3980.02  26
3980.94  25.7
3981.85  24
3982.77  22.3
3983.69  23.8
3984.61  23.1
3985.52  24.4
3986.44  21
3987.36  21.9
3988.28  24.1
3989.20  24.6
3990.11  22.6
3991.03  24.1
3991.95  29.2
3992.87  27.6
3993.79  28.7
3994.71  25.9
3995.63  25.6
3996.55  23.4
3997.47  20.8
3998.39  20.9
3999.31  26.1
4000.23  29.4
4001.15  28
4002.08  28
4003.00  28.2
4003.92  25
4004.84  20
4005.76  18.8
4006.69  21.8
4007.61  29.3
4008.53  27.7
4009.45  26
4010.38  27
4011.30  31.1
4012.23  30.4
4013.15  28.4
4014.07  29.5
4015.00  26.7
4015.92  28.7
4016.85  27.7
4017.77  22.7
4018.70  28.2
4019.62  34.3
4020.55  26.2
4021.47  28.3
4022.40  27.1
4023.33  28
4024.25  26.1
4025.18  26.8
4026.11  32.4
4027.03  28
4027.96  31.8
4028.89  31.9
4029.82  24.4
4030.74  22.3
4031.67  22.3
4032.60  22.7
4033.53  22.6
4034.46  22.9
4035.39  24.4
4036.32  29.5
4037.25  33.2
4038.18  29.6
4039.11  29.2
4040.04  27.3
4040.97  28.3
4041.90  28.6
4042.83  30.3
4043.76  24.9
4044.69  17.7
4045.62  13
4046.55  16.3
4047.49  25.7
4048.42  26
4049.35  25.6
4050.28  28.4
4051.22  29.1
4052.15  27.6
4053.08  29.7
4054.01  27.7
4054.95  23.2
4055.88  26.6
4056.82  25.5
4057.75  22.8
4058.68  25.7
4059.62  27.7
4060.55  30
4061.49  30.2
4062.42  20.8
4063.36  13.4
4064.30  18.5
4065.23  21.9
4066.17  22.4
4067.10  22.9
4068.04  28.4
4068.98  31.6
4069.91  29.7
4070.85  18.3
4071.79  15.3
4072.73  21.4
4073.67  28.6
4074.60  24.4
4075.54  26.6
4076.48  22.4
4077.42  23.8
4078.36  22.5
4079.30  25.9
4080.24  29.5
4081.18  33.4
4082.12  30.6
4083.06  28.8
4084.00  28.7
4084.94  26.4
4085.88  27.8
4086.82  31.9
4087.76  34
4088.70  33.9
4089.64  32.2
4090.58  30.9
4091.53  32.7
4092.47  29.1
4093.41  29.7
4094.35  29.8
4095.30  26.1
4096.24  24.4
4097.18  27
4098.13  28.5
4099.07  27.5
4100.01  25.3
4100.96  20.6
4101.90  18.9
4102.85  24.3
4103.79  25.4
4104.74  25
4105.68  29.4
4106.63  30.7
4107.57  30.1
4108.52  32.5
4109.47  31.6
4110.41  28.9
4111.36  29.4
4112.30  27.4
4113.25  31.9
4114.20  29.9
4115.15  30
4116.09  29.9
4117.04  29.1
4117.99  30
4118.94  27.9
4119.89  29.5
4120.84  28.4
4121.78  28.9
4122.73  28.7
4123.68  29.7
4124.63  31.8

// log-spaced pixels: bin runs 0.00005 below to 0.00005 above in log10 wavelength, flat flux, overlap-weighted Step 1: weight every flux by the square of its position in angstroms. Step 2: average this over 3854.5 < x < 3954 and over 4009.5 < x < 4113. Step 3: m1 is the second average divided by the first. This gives 1.98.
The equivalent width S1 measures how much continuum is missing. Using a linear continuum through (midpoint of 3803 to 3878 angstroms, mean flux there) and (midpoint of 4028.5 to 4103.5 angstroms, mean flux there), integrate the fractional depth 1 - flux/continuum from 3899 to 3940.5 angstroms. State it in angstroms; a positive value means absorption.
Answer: 8.9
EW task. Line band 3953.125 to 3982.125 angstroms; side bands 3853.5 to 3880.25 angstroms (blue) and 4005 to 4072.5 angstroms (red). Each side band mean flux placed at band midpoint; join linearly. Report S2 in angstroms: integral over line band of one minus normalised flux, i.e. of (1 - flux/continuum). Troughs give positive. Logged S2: 8.6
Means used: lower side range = 13.8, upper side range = 25.9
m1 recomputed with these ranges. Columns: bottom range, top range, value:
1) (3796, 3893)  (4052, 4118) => 2.21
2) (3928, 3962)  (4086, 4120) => 2.39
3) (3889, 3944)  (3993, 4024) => 1.90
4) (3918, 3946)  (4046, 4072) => 2.57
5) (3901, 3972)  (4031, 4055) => 1.98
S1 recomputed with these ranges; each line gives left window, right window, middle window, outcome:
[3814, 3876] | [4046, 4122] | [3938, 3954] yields 2.64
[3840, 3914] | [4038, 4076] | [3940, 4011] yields 6.30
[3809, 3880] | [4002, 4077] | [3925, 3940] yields 9.06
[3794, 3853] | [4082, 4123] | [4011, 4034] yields -3.00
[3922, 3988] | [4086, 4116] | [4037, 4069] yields -2.05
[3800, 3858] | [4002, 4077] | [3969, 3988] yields 3.38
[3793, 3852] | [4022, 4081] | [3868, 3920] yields 1.16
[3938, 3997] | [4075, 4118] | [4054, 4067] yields 0.69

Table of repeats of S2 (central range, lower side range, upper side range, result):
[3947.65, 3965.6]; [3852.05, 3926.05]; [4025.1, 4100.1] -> 3.1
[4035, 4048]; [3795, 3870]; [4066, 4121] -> -0.4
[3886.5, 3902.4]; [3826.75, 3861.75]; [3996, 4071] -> -2.5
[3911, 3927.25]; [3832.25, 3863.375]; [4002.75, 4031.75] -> 0.7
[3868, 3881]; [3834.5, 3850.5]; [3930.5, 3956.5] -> -1.8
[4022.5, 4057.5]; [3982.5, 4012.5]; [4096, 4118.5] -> 0.0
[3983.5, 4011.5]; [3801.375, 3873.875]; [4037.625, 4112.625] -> -3.6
